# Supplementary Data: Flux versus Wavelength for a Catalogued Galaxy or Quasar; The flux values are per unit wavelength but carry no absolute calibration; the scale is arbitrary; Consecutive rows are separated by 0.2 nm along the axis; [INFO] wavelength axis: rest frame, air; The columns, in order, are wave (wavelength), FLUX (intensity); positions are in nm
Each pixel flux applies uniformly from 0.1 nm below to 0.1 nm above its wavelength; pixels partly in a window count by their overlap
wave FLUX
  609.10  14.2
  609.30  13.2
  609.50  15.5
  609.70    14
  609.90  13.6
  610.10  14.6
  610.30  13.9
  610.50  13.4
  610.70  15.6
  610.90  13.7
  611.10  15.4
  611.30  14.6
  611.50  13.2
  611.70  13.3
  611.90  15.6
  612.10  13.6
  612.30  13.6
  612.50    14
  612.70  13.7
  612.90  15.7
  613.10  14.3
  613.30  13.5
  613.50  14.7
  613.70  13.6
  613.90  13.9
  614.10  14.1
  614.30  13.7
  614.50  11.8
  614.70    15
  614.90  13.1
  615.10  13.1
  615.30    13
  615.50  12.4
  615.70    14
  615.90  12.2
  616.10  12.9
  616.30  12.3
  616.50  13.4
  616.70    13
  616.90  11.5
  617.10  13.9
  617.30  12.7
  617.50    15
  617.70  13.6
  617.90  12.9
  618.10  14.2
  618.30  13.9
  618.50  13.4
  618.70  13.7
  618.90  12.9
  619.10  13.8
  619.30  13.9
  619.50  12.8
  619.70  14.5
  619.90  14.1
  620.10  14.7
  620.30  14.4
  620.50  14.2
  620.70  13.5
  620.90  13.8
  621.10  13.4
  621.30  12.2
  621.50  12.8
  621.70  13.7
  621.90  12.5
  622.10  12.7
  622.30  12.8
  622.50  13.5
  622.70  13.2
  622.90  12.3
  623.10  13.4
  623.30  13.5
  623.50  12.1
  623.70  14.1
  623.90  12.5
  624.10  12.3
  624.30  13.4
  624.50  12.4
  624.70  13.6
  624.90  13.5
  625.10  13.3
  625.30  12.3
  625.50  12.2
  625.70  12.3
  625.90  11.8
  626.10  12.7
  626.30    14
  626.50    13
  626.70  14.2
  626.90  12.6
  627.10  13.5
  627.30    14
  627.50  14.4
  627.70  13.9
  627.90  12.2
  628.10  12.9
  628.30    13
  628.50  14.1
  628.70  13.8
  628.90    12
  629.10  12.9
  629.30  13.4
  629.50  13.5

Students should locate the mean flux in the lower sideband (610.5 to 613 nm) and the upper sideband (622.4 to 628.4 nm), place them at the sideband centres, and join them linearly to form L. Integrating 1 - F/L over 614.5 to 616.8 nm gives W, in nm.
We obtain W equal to 0.145 nm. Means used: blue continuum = 14.3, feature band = 13.1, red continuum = 13.1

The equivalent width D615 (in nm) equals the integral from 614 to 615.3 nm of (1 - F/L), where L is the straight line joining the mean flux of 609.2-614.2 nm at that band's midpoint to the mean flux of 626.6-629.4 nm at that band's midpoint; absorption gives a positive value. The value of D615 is 0.05 nm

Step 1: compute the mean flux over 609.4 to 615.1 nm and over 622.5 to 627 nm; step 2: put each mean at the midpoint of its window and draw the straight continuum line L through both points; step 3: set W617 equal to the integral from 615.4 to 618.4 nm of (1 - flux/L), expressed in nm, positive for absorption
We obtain 0.10 nm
